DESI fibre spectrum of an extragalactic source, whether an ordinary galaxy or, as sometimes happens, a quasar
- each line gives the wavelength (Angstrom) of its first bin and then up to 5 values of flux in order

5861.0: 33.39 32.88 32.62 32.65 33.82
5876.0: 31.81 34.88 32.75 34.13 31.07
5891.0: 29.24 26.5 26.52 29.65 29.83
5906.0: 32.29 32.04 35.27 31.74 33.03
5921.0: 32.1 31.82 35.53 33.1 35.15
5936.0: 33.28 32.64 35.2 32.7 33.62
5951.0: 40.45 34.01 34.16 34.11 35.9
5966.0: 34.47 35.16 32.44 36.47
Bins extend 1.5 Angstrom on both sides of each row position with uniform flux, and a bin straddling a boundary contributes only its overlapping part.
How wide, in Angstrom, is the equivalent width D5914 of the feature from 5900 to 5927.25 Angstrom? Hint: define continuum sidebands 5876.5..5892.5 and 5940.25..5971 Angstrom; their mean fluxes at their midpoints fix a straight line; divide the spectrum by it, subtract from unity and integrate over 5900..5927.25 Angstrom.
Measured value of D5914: 0.9 Angstrom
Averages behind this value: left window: 32.4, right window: 34.9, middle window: 32.3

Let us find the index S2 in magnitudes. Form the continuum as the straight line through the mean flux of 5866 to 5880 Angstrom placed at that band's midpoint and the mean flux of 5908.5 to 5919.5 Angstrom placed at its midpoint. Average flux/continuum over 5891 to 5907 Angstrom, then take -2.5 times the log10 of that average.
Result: 0.148 mag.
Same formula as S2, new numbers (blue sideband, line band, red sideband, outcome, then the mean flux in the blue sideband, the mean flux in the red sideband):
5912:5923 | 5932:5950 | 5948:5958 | 0.03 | 32.7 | 35.9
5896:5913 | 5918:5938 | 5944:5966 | -0.02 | 30.9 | 35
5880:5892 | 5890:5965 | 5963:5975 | 0.02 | 32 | 34.6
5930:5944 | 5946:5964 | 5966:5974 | -0.04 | 33.9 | 34.1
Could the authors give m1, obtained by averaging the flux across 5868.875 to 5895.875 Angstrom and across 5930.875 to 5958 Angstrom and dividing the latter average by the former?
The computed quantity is 1.1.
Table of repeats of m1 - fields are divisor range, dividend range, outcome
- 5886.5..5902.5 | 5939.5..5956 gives 1.22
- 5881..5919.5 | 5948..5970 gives 1.14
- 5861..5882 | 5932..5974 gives 1.04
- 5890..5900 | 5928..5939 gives 1.22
